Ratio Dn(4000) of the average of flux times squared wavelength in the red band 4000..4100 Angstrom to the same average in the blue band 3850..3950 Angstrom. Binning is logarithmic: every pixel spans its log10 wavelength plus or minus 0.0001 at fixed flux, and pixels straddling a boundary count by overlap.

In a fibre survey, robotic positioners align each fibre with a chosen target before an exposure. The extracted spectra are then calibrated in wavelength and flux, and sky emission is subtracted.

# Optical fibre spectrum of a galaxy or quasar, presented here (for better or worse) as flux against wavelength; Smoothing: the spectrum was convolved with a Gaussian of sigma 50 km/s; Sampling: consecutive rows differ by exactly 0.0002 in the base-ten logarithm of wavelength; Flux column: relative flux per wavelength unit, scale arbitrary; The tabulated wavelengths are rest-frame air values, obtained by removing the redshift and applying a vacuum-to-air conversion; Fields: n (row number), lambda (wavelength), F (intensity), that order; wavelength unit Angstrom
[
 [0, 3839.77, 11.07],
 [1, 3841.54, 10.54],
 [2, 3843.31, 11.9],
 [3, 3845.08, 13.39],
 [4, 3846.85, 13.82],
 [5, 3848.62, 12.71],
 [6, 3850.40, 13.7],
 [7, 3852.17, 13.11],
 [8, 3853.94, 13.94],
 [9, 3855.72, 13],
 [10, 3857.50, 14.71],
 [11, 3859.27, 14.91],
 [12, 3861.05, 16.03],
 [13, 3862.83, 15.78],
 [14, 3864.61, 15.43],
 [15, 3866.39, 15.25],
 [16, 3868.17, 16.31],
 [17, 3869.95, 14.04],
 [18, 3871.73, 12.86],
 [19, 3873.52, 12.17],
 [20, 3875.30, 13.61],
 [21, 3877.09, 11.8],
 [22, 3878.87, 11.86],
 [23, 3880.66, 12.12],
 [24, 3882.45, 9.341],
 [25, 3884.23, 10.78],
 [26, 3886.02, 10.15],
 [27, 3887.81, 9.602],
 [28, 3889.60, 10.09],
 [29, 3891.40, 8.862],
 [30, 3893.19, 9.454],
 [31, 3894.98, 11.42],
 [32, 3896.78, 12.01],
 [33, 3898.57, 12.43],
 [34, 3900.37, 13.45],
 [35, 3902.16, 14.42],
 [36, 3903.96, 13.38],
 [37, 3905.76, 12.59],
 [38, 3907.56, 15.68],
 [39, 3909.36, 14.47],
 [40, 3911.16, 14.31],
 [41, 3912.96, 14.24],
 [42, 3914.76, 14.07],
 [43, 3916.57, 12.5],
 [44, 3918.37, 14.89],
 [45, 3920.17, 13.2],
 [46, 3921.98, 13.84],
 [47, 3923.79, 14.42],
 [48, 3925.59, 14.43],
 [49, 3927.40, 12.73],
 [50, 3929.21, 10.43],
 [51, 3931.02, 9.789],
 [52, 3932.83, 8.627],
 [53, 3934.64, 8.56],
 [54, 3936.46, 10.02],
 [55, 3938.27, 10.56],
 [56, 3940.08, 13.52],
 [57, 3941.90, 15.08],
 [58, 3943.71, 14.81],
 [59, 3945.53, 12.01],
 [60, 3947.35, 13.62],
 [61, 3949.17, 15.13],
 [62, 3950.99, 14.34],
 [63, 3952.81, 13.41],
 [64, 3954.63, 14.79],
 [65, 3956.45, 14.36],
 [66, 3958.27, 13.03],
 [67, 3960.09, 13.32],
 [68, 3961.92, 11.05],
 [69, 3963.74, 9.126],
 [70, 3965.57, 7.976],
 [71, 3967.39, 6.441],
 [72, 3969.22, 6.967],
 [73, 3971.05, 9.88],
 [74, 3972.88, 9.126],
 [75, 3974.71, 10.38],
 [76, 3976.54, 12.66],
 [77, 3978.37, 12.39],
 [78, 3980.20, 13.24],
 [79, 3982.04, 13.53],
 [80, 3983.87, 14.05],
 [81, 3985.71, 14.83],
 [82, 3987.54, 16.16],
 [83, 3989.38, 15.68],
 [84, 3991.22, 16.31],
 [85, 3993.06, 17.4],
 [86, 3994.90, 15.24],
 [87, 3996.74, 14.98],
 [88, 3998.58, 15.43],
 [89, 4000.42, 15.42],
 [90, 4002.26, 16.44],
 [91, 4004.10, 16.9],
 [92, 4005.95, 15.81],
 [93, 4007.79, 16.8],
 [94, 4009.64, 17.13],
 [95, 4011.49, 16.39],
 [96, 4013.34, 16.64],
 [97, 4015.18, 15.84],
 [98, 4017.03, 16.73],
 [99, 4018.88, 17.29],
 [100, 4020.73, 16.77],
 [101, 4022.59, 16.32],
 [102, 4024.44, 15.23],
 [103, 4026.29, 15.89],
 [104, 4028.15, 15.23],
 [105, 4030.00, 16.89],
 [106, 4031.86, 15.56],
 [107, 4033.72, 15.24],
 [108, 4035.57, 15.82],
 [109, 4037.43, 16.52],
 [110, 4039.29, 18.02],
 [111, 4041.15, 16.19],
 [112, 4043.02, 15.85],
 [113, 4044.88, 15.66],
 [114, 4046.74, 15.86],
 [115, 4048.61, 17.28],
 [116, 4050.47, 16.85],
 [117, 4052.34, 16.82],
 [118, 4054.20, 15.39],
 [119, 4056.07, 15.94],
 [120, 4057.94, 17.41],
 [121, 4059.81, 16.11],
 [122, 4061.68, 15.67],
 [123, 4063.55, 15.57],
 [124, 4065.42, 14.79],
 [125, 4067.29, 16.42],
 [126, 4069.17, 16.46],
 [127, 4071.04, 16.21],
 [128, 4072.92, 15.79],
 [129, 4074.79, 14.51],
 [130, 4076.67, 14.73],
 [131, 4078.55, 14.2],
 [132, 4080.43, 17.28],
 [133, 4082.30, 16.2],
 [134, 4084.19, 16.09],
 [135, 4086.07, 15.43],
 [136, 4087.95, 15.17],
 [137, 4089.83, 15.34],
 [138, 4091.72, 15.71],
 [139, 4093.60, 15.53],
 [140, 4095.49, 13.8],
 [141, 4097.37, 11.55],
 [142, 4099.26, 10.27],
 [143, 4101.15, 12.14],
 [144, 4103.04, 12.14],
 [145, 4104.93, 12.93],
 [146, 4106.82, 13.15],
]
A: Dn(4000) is 1.33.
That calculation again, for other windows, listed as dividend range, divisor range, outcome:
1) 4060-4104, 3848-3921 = 1.26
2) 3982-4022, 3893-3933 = 1.29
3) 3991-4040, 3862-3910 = 1.38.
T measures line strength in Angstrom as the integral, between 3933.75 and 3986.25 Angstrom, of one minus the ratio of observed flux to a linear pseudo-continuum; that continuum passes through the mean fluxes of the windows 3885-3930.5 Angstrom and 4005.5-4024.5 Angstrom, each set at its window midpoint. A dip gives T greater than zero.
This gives 9.1 Angstrom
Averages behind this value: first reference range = 12.7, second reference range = 16.5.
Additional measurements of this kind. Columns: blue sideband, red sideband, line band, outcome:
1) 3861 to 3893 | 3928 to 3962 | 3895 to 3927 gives -3.3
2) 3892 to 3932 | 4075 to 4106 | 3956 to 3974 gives 4.6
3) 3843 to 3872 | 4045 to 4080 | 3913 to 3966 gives 8.2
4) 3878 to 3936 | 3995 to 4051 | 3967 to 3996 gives 3.7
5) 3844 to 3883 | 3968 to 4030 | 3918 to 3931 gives 1.0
